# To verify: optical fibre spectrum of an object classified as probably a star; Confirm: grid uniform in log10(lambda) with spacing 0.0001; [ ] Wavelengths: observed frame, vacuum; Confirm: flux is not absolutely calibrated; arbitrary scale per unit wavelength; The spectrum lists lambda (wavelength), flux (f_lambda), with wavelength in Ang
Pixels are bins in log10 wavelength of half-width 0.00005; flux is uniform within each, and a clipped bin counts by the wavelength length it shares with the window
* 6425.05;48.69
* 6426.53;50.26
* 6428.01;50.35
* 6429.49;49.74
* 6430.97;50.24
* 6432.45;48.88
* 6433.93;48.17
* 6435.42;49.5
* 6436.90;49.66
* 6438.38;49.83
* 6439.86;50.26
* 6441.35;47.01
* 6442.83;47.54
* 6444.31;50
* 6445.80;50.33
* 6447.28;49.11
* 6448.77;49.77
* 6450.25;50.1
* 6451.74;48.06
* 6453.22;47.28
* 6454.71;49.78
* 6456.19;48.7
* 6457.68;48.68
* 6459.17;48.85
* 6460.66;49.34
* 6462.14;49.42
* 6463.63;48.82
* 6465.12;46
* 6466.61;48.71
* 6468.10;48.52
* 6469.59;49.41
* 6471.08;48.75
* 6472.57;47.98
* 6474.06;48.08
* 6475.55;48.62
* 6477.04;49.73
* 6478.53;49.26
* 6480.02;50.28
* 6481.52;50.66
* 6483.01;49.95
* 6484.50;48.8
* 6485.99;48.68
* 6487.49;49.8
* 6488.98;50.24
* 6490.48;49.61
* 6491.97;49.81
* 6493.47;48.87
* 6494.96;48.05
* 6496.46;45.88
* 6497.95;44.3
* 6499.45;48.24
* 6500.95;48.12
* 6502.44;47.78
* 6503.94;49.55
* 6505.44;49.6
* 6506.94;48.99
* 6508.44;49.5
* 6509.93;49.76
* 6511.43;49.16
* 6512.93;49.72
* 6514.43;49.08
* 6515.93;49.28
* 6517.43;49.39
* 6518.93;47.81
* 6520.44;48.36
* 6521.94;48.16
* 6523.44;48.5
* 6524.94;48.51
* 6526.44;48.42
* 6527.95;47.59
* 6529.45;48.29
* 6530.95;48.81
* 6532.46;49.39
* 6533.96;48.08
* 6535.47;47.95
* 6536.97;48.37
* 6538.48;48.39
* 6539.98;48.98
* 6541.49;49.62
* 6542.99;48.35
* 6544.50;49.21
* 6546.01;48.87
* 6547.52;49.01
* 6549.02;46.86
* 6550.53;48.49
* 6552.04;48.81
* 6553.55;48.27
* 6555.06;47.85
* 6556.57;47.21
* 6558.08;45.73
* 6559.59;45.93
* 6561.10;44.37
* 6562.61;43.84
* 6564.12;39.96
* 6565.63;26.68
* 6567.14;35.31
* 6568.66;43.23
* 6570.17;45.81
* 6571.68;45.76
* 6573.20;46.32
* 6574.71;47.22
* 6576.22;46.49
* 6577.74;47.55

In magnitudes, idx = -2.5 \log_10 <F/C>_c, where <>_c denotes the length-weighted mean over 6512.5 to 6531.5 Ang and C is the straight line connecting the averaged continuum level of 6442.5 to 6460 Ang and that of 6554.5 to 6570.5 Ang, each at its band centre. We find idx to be -0.09 mag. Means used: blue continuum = 49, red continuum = 42.2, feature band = 48.6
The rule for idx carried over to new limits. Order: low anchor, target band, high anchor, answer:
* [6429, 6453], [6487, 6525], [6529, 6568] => -0.029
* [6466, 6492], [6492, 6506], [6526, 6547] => 0.025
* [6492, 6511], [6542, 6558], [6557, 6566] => -0.120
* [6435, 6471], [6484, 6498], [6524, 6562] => -0.001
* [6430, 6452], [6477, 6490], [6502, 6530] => -0.015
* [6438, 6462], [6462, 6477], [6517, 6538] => 0.010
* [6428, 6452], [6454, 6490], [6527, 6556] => 0.000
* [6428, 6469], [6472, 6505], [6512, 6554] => 0.001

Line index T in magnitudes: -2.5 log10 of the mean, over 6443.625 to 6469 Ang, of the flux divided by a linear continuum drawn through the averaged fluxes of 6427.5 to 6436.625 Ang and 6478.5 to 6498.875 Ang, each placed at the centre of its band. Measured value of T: 0.01 mag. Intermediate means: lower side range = 49.4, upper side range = 48.8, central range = 48.9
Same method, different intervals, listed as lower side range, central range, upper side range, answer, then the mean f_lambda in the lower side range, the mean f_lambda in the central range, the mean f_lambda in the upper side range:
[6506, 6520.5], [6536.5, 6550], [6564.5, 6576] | -0.08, 49.1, 48.6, 41.7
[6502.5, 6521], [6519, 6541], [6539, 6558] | 0.01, 49.1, 48.4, 48.4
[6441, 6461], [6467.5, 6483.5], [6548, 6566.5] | -0.03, 48.9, 49.2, 44.5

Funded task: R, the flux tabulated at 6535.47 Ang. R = 47.95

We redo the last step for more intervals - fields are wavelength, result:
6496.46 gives 45.88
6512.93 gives 49.72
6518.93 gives 47.81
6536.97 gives 48.37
